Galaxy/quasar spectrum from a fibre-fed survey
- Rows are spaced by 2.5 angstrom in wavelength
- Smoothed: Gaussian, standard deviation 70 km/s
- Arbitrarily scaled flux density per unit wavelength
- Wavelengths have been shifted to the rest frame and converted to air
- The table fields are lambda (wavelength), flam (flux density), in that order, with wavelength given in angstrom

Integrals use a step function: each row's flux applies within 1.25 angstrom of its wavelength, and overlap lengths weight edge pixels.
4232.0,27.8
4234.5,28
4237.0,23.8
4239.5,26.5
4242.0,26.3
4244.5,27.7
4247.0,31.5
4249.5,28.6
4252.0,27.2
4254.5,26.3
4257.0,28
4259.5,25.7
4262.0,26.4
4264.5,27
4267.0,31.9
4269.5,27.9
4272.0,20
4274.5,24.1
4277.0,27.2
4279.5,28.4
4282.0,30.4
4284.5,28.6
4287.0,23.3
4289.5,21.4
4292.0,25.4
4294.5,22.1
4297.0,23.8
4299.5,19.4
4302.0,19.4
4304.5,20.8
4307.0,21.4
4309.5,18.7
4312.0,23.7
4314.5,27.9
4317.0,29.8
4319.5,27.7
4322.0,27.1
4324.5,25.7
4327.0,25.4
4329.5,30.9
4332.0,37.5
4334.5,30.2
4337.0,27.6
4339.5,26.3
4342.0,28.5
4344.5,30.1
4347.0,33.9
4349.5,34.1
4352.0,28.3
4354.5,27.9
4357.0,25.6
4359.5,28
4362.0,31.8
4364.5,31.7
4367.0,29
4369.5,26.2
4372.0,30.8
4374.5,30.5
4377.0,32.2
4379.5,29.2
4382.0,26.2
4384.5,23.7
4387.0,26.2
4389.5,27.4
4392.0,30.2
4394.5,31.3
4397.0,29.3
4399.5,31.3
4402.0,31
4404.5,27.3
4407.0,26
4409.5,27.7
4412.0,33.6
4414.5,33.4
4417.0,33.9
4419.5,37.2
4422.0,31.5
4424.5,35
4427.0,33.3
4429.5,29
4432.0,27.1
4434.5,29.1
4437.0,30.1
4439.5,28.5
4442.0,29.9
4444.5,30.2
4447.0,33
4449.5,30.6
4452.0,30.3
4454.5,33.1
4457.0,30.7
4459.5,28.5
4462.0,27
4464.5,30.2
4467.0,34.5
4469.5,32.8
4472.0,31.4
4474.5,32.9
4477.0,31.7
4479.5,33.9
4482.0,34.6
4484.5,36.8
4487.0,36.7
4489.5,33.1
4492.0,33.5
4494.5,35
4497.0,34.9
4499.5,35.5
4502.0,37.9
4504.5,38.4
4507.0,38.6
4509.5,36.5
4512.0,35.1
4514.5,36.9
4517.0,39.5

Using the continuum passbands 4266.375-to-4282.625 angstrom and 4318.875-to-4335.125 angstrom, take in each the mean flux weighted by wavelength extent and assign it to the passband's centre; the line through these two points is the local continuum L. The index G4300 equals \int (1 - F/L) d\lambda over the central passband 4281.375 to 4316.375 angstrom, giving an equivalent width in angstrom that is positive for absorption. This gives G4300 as 5.8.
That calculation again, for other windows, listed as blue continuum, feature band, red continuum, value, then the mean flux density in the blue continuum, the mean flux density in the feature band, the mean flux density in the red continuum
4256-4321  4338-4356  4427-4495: -1.7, 25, 29.8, 31.6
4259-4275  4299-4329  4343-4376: 4.2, 26.3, 24.2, 29.8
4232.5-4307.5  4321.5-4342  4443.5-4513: -0.6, 25.7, 28.9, 33.5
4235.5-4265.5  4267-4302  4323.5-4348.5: 4.1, 27.1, 24.8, 29.7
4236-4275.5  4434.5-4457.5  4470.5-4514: 2.0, 26.8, 30.6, 35.1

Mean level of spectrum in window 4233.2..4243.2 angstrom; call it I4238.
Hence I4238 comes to 26.2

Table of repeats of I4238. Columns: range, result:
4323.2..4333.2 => 29.8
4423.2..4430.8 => 32.4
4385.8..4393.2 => 27.9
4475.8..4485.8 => 34.3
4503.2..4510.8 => 37.8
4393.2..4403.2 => 30.7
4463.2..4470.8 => 32.5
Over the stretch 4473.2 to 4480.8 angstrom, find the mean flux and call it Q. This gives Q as 32.8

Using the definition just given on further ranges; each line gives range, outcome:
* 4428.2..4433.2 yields 28.1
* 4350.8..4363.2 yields 28.3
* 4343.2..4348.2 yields 31.9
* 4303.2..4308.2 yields 21.1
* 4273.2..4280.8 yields 26.5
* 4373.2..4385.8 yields 28.4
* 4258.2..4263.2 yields 26.1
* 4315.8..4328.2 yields 27.1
